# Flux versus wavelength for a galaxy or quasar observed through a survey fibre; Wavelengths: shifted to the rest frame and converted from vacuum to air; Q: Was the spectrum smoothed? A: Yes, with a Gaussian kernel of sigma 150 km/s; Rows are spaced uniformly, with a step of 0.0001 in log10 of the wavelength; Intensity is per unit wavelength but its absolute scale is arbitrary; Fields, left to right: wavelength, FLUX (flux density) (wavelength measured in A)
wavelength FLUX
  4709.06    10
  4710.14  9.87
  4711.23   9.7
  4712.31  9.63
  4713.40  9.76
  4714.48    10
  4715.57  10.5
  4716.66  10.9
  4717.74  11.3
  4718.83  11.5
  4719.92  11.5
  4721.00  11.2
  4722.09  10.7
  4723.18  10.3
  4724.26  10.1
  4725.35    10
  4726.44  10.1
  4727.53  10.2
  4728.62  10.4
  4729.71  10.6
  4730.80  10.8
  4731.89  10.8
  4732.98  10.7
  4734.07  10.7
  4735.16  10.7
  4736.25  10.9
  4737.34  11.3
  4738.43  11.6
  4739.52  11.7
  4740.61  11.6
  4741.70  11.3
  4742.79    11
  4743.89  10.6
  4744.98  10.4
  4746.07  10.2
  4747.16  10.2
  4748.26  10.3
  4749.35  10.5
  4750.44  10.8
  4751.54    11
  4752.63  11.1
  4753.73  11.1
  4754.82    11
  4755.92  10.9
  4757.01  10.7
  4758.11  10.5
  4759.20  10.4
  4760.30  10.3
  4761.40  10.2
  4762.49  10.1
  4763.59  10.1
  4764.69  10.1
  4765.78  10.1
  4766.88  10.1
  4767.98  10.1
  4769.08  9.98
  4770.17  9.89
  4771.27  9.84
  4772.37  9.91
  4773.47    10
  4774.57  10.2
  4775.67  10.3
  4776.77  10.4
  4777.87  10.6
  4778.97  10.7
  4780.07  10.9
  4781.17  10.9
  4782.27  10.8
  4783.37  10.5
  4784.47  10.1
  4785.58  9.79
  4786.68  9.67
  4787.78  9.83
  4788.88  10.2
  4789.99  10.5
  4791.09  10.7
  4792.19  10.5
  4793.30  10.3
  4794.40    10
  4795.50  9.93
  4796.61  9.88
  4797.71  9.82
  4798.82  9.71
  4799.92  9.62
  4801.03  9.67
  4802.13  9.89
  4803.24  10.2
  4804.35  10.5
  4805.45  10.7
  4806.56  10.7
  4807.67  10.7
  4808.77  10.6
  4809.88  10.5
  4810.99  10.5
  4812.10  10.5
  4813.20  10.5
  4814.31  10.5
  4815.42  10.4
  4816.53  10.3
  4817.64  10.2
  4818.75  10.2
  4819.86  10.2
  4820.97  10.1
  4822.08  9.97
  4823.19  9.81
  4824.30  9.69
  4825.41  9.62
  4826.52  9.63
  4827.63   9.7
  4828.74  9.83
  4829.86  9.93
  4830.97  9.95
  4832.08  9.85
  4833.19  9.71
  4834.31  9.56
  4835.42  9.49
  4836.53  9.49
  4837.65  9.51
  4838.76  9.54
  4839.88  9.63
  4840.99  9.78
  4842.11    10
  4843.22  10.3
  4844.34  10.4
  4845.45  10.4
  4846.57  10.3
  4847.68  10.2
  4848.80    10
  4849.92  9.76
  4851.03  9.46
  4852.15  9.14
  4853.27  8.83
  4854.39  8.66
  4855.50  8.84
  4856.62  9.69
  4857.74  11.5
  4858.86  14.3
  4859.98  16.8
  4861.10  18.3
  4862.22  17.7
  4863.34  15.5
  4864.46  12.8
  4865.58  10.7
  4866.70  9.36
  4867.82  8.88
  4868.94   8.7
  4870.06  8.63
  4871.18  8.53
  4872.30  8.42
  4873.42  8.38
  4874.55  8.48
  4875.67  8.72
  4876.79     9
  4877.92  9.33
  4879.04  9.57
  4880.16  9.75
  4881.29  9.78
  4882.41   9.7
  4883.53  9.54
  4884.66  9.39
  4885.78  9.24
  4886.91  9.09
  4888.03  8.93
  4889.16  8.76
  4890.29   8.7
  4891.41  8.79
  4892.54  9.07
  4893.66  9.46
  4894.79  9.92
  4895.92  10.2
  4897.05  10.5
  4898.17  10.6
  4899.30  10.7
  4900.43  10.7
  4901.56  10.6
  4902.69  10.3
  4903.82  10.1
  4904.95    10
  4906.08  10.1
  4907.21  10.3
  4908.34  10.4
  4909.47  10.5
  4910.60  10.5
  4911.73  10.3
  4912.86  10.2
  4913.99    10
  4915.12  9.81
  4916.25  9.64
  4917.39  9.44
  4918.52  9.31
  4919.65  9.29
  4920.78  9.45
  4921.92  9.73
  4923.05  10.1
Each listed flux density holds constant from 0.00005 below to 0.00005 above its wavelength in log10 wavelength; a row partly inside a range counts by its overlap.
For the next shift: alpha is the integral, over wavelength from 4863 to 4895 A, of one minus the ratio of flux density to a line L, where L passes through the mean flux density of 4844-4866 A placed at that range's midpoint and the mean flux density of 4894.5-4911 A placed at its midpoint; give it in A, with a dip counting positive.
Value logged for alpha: 4.6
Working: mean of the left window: 11.7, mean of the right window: 10.4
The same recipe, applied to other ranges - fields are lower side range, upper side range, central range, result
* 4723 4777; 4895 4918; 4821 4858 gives 2.16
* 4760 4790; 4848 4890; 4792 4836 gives 0.75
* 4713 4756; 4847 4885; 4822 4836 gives 1.09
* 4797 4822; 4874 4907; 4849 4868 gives -3.71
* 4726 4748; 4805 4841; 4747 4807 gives 0.78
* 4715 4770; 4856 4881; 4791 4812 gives 1.16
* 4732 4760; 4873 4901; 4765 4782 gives 0.49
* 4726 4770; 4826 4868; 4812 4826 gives 0.74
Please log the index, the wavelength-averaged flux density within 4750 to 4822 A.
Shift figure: 10.3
